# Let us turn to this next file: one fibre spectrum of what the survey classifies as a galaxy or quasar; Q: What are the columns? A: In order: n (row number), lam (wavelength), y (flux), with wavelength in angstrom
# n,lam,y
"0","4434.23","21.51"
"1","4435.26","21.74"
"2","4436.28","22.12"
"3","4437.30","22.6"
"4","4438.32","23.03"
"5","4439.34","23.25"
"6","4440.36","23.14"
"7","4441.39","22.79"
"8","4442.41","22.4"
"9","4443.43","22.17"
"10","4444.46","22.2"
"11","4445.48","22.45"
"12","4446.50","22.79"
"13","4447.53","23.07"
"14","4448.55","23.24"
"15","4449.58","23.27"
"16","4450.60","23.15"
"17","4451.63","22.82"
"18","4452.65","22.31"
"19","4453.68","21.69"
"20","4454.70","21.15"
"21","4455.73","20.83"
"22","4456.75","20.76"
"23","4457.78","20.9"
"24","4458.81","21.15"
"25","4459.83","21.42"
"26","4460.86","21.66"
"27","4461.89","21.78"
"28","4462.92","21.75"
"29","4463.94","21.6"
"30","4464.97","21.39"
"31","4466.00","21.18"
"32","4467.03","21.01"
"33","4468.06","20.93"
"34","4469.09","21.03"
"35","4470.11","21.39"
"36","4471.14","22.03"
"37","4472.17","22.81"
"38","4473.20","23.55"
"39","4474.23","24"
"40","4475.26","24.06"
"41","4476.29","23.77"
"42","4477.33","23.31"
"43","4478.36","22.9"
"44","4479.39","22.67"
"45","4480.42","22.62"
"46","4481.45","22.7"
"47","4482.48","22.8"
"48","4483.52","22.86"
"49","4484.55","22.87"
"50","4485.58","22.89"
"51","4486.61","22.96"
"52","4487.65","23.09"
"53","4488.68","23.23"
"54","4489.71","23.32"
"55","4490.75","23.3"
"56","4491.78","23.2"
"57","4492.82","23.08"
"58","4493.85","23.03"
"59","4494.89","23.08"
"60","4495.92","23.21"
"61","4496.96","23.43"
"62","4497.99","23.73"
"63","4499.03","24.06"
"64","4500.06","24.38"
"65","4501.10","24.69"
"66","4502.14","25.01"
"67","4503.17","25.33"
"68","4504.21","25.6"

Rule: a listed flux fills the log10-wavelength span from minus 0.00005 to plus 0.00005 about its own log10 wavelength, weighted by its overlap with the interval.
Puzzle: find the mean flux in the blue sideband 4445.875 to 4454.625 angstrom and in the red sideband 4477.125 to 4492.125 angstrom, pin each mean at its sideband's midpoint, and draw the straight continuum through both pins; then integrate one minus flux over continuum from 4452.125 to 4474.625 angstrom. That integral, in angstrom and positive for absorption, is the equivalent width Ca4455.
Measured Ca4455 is 1.2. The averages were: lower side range 22.7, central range 21.6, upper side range 23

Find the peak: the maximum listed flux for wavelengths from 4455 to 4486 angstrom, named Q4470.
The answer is 24.06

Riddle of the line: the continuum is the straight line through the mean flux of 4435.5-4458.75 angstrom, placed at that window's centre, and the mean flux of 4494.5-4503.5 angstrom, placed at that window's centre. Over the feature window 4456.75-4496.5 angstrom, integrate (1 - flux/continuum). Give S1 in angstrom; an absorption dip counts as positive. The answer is 1.50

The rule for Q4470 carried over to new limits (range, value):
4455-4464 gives 21.78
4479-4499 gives 23.73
